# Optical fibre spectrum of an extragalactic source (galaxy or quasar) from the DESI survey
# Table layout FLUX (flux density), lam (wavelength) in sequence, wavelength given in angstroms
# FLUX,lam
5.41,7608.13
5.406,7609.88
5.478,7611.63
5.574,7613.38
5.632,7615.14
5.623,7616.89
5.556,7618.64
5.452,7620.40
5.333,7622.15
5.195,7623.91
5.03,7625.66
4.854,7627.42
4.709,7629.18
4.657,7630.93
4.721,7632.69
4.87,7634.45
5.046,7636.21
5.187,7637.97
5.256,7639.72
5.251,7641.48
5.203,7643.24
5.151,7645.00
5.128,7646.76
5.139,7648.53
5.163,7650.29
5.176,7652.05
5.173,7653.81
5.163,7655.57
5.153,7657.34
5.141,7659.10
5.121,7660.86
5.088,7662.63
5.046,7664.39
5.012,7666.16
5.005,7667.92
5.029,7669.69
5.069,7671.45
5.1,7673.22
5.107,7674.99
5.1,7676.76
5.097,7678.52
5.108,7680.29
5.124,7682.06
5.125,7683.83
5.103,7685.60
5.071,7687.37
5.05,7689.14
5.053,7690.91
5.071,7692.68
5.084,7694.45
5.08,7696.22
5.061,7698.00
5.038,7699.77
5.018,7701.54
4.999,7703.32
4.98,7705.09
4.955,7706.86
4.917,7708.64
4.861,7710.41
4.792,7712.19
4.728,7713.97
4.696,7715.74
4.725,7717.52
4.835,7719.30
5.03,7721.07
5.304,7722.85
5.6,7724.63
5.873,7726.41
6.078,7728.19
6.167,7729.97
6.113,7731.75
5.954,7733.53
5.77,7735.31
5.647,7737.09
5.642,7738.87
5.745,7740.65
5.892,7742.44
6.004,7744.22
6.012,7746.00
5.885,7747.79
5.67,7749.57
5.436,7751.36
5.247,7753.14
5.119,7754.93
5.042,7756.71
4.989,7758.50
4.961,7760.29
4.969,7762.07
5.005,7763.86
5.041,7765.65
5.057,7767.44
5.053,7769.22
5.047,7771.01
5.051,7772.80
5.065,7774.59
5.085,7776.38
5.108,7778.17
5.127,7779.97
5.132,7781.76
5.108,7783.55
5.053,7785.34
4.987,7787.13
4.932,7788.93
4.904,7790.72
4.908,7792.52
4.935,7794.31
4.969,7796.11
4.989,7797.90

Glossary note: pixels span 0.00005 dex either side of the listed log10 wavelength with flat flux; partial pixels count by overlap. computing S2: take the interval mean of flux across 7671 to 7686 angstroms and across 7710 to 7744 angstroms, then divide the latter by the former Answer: 1.1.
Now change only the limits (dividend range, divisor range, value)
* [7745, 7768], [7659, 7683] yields 1.04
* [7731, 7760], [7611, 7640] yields 1.08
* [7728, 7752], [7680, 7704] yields 1.16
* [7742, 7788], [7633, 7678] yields 1.02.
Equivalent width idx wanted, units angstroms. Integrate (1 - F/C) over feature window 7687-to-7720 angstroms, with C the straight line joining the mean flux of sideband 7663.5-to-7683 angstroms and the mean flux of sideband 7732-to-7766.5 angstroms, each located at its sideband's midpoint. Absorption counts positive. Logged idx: 1.8 angstroms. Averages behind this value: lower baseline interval 5.07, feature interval 4.95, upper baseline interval 5.49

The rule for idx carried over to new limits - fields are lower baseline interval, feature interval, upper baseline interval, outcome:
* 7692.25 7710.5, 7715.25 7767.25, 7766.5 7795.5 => -4.6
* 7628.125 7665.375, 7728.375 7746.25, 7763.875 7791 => -3.0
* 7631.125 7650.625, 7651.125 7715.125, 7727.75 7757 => 3.6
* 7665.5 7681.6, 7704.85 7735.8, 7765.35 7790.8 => -1.4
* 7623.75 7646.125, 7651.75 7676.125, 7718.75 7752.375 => 0.5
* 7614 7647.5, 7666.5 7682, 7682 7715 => -0.1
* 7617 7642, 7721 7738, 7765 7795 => -2.5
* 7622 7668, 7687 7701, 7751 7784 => 0.0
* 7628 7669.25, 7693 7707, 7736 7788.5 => 0.4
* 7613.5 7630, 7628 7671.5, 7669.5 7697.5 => 1.1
